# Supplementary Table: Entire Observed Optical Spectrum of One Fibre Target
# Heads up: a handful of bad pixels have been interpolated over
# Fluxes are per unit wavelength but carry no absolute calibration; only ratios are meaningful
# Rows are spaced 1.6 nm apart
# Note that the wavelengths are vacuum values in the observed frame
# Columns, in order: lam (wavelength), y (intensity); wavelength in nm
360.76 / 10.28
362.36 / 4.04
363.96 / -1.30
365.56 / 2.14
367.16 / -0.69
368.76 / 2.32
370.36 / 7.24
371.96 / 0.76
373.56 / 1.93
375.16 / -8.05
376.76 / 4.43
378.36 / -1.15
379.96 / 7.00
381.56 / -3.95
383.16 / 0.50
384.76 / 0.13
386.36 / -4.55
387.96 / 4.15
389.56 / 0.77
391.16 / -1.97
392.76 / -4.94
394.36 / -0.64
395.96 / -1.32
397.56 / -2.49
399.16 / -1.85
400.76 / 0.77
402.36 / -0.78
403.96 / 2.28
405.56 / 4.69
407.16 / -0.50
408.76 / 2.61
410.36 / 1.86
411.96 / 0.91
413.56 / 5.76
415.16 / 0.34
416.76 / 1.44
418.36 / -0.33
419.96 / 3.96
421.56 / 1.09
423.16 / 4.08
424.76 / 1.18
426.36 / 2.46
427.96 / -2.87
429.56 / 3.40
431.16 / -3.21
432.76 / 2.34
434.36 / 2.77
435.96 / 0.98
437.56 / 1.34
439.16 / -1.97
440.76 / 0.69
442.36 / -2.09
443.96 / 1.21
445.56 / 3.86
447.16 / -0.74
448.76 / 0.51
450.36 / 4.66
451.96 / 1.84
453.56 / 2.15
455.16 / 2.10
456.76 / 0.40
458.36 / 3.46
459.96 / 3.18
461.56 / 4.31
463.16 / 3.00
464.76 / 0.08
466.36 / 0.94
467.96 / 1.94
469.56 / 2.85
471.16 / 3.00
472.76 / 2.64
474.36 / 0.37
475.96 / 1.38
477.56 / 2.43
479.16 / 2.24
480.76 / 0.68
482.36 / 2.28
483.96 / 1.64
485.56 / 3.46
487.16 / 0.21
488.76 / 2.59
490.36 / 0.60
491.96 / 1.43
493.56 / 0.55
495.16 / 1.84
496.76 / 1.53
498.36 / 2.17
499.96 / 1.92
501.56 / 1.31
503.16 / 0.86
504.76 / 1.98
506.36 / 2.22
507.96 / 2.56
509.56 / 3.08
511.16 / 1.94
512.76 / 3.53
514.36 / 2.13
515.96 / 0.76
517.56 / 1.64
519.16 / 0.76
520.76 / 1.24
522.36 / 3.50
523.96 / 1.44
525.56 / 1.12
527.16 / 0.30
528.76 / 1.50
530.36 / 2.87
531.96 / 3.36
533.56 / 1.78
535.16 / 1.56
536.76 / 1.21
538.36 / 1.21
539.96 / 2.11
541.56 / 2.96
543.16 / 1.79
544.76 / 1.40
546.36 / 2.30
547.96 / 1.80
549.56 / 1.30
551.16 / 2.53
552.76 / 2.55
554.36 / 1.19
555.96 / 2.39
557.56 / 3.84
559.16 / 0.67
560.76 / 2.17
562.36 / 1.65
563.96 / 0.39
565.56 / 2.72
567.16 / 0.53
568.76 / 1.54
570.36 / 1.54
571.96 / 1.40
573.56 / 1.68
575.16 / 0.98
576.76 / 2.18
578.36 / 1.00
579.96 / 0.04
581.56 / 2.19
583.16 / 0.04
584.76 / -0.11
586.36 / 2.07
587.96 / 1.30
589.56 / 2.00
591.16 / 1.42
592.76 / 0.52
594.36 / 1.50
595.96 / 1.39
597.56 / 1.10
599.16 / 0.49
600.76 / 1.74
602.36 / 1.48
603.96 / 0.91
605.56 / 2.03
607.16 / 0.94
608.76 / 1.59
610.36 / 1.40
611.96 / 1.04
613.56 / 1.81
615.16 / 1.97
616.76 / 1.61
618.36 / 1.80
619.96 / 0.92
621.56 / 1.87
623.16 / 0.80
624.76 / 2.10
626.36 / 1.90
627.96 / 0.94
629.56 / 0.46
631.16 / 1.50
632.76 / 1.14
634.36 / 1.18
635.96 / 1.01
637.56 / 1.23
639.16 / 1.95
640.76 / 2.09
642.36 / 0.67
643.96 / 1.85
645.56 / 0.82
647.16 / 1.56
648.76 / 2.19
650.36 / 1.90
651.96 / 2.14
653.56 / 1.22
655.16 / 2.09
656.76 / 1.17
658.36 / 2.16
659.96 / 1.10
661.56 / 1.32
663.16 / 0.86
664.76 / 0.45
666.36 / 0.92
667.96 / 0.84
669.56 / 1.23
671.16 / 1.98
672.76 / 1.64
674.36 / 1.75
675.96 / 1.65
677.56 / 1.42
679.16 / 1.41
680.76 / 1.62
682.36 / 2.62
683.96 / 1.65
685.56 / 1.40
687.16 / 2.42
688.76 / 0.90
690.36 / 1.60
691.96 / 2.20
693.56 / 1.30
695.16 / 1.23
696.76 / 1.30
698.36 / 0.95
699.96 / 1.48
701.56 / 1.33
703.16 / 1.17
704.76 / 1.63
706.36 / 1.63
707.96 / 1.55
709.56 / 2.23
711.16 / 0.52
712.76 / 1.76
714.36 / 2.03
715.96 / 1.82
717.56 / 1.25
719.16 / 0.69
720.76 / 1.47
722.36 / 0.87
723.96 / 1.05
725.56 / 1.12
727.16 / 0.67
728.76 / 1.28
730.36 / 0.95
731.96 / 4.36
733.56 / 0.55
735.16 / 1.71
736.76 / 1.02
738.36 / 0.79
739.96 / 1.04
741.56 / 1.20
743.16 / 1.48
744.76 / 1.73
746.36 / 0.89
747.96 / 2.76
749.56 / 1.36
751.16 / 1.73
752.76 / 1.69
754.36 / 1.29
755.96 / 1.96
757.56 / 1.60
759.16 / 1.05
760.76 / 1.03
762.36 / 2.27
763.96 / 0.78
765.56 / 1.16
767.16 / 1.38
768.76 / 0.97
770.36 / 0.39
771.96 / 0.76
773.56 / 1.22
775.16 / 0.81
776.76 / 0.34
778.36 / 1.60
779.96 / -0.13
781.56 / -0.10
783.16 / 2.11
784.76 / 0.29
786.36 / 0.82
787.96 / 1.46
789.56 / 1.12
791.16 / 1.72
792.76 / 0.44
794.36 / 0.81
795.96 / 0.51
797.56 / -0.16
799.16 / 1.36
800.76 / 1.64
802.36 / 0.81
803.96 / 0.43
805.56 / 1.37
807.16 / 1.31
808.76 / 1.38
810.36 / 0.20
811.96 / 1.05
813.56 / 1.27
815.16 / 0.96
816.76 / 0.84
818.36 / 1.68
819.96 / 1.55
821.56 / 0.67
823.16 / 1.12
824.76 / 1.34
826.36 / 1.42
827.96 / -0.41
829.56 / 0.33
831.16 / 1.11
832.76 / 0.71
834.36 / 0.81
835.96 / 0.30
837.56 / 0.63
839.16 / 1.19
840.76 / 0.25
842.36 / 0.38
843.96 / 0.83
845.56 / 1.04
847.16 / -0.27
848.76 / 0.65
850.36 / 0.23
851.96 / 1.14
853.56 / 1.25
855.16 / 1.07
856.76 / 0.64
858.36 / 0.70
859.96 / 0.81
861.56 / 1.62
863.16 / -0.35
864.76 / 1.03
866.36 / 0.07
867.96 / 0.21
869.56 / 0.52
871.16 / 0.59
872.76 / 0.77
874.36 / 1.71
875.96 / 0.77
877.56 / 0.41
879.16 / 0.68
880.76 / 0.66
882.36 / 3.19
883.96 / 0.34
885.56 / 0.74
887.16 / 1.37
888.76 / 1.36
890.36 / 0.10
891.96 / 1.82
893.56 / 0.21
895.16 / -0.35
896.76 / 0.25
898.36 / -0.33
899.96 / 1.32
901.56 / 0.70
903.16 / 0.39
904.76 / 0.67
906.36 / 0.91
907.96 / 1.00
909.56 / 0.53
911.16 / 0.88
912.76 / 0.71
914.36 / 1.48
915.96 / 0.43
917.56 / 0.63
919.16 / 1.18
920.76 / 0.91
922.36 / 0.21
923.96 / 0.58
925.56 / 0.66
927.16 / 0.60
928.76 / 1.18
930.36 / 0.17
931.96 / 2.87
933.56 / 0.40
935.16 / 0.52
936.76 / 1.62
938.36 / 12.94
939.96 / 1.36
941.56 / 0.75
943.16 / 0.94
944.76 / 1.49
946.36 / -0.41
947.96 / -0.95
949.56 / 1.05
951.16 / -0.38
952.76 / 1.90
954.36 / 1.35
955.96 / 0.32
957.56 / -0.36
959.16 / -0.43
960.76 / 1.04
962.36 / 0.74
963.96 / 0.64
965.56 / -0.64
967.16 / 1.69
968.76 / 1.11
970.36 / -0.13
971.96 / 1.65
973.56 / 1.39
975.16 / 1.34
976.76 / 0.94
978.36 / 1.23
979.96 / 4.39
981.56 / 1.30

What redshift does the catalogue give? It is 0.11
